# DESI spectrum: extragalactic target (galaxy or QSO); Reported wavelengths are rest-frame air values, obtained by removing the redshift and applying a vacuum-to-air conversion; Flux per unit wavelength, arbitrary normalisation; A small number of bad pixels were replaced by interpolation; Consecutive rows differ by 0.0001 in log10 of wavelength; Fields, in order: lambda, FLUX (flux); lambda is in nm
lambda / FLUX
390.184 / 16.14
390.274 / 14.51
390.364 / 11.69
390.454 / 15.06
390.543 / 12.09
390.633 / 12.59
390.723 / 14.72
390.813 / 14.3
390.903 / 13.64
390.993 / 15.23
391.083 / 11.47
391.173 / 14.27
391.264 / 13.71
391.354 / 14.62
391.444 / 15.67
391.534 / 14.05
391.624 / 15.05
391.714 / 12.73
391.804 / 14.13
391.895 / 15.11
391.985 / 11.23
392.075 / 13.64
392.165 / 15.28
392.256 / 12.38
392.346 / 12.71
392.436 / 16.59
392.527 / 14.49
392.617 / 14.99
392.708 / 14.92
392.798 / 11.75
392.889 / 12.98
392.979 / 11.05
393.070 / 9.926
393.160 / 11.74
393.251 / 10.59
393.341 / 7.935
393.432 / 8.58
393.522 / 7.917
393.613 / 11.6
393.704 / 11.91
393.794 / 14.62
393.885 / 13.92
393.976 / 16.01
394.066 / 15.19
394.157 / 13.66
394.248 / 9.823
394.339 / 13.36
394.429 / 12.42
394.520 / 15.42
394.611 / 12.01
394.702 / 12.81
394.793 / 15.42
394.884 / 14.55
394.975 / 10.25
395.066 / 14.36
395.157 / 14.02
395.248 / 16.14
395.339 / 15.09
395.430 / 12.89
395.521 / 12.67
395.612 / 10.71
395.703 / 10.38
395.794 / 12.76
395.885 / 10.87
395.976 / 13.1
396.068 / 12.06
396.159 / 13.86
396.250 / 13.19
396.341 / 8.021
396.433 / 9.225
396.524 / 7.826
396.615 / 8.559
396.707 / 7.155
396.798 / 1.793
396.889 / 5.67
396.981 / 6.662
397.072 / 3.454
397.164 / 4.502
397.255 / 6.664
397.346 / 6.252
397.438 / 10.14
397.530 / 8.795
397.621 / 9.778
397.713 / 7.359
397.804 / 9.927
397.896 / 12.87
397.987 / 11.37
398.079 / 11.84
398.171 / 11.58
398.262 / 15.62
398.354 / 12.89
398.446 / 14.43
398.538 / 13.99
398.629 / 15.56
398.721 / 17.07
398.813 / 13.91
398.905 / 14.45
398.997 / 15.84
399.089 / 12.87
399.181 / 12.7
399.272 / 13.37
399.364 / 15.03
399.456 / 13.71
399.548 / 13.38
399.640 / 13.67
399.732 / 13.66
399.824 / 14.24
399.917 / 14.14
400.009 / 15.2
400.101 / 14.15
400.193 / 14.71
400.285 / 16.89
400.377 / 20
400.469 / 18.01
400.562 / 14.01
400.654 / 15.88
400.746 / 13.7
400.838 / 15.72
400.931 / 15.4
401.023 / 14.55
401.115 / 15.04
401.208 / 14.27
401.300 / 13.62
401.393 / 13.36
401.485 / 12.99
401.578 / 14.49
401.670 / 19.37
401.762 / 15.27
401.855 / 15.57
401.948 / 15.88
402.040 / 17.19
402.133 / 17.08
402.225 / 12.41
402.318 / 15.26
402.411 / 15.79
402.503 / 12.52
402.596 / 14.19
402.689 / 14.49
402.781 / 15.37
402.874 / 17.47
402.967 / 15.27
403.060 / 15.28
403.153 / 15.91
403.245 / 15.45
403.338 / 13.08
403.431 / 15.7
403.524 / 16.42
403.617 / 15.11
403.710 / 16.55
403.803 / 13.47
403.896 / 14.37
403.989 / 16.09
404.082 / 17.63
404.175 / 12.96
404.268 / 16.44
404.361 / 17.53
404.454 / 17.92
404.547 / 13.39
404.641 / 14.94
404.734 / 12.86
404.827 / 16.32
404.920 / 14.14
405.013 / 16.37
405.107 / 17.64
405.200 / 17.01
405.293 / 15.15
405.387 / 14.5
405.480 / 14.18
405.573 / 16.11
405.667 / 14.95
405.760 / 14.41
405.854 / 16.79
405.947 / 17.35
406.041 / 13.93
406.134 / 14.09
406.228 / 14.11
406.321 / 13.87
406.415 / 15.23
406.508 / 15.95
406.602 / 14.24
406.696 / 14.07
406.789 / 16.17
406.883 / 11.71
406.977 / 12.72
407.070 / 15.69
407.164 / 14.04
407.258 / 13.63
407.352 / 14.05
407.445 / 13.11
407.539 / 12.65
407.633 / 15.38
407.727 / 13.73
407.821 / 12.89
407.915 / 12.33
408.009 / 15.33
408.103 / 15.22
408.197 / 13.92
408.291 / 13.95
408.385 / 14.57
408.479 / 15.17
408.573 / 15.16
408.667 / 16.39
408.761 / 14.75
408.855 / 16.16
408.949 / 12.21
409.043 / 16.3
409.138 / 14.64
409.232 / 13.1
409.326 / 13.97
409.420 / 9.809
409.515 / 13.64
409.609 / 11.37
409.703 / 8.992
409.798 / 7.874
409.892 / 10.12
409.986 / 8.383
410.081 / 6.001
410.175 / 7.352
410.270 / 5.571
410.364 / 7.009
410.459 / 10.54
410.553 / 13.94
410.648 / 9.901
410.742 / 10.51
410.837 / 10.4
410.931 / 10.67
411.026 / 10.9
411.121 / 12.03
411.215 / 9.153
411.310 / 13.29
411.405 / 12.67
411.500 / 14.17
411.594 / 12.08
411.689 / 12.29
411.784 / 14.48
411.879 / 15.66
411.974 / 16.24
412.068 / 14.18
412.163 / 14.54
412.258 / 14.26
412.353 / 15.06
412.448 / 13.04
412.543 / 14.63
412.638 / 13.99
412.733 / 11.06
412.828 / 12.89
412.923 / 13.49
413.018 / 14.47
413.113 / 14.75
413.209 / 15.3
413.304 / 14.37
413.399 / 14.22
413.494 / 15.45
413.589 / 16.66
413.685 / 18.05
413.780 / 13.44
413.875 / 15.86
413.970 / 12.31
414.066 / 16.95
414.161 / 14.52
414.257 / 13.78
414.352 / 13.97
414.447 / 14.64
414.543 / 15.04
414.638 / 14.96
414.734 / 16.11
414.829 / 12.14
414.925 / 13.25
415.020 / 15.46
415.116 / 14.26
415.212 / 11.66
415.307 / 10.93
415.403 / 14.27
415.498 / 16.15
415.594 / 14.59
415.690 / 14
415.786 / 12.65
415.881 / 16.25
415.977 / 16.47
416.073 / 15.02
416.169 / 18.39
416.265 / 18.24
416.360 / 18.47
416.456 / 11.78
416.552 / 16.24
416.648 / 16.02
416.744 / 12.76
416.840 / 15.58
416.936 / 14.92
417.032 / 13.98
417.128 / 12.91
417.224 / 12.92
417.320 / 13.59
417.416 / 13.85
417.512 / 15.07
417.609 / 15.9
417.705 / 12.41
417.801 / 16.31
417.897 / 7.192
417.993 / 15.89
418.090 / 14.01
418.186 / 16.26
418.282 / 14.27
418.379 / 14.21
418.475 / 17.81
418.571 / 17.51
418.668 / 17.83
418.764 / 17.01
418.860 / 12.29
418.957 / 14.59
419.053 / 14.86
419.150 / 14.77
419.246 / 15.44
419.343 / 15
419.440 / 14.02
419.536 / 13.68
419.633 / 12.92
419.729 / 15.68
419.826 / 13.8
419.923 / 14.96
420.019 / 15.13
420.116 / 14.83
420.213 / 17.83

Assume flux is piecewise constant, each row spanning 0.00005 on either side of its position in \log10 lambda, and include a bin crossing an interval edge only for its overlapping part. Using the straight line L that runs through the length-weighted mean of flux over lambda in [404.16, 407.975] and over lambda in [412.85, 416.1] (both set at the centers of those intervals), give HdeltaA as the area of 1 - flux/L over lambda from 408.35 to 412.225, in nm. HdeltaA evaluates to 0.68 nm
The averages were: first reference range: 14.8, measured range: 12.1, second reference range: 14.6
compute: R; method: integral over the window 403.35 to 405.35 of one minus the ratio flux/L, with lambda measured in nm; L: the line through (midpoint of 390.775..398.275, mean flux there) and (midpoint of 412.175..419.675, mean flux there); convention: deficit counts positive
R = -0.38 nm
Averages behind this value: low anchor 11.8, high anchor 14.6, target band 15.6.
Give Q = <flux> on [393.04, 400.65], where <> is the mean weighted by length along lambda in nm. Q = 12.1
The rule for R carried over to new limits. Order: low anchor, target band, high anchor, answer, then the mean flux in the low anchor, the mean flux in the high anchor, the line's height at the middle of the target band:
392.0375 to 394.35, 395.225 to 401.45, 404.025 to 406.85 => 0.66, 12.6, 15.3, 13.7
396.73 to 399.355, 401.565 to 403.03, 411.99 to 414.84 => -0.45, 10.8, 14.5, 11.8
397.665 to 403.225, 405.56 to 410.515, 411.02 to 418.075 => 0.41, 14.5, 14.3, 14.4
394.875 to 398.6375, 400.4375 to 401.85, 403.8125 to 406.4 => -0.21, 10.6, 15.3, 13.1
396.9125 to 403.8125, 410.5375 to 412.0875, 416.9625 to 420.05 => 0.20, 13.8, 14.6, 14.3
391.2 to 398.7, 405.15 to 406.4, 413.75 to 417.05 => -0.16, 11.9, 14.7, 13.4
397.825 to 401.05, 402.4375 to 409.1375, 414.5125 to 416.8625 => -0.15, 14.4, 14.8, 14.6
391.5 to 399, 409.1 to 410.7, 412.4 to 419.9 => 0.43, 11.9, 14.6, 13.8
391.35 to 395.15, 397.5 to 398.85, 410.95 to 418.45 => 0.08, 13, 14.3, 13.3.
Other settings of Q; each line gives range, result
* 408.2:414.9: 13.1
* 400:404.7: 15.4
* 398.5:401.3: 14.8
